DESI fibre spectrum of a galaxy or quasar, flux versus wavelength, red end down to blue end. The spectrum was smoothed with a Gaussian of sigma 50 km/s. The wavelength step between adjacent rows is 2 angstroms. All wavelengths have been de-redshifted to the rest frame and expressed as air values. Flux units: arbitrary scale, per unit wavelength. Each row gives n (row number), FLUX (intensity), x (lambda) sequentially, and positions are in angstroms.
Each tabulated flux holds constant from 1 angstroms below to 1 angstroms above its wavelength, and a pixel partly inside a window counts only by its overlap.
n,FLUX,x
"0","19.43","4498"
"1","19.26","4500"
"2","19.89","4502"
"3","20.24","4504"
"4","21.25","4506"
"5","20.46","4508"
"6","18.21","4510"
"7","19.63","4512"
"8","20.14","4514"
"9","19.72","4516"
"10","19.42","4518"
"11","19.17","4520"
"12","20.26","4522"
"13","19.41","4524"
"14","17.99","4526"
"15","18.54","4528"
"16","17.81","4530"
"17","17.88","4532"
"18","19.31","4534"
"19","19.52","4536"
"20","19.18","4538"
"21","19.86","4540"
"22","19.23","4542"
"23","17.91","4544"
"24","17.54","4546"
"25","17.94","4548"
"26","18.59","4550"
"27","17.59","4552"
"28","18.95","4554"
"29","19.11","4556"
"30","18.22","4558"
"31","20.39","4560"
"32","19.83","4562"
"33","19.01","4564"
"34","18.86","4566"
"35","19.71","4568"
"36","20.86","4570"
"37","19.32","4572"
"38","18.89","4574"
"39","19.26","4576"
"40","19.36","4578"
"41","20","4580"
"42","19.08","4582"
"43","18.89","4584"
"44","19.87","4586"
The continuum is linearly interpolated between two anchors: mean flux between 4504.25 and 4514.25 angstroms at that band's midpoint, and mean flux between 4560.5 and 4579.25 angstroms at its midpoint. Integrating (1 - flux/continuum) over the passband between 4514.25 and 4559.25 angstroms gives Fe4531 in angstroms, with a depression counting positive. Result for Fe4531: 2.1 angstroms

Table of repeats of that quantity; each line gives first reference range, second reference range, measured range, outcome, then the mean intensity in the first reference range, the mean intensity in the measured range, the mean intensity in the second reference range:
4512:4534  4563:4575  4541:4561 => 0.78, 19.1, 18.5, 19.4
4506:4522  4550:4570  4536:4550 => 0.49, 19.7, 18.7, 19.1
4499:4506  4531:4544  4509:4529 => 0.32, 20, 19.2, 19.1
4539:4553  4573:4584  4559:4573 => -0.58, 18.4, 19.7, 19.3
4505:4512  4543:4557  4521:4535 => 0.28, 19.9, 18.7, 18.2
